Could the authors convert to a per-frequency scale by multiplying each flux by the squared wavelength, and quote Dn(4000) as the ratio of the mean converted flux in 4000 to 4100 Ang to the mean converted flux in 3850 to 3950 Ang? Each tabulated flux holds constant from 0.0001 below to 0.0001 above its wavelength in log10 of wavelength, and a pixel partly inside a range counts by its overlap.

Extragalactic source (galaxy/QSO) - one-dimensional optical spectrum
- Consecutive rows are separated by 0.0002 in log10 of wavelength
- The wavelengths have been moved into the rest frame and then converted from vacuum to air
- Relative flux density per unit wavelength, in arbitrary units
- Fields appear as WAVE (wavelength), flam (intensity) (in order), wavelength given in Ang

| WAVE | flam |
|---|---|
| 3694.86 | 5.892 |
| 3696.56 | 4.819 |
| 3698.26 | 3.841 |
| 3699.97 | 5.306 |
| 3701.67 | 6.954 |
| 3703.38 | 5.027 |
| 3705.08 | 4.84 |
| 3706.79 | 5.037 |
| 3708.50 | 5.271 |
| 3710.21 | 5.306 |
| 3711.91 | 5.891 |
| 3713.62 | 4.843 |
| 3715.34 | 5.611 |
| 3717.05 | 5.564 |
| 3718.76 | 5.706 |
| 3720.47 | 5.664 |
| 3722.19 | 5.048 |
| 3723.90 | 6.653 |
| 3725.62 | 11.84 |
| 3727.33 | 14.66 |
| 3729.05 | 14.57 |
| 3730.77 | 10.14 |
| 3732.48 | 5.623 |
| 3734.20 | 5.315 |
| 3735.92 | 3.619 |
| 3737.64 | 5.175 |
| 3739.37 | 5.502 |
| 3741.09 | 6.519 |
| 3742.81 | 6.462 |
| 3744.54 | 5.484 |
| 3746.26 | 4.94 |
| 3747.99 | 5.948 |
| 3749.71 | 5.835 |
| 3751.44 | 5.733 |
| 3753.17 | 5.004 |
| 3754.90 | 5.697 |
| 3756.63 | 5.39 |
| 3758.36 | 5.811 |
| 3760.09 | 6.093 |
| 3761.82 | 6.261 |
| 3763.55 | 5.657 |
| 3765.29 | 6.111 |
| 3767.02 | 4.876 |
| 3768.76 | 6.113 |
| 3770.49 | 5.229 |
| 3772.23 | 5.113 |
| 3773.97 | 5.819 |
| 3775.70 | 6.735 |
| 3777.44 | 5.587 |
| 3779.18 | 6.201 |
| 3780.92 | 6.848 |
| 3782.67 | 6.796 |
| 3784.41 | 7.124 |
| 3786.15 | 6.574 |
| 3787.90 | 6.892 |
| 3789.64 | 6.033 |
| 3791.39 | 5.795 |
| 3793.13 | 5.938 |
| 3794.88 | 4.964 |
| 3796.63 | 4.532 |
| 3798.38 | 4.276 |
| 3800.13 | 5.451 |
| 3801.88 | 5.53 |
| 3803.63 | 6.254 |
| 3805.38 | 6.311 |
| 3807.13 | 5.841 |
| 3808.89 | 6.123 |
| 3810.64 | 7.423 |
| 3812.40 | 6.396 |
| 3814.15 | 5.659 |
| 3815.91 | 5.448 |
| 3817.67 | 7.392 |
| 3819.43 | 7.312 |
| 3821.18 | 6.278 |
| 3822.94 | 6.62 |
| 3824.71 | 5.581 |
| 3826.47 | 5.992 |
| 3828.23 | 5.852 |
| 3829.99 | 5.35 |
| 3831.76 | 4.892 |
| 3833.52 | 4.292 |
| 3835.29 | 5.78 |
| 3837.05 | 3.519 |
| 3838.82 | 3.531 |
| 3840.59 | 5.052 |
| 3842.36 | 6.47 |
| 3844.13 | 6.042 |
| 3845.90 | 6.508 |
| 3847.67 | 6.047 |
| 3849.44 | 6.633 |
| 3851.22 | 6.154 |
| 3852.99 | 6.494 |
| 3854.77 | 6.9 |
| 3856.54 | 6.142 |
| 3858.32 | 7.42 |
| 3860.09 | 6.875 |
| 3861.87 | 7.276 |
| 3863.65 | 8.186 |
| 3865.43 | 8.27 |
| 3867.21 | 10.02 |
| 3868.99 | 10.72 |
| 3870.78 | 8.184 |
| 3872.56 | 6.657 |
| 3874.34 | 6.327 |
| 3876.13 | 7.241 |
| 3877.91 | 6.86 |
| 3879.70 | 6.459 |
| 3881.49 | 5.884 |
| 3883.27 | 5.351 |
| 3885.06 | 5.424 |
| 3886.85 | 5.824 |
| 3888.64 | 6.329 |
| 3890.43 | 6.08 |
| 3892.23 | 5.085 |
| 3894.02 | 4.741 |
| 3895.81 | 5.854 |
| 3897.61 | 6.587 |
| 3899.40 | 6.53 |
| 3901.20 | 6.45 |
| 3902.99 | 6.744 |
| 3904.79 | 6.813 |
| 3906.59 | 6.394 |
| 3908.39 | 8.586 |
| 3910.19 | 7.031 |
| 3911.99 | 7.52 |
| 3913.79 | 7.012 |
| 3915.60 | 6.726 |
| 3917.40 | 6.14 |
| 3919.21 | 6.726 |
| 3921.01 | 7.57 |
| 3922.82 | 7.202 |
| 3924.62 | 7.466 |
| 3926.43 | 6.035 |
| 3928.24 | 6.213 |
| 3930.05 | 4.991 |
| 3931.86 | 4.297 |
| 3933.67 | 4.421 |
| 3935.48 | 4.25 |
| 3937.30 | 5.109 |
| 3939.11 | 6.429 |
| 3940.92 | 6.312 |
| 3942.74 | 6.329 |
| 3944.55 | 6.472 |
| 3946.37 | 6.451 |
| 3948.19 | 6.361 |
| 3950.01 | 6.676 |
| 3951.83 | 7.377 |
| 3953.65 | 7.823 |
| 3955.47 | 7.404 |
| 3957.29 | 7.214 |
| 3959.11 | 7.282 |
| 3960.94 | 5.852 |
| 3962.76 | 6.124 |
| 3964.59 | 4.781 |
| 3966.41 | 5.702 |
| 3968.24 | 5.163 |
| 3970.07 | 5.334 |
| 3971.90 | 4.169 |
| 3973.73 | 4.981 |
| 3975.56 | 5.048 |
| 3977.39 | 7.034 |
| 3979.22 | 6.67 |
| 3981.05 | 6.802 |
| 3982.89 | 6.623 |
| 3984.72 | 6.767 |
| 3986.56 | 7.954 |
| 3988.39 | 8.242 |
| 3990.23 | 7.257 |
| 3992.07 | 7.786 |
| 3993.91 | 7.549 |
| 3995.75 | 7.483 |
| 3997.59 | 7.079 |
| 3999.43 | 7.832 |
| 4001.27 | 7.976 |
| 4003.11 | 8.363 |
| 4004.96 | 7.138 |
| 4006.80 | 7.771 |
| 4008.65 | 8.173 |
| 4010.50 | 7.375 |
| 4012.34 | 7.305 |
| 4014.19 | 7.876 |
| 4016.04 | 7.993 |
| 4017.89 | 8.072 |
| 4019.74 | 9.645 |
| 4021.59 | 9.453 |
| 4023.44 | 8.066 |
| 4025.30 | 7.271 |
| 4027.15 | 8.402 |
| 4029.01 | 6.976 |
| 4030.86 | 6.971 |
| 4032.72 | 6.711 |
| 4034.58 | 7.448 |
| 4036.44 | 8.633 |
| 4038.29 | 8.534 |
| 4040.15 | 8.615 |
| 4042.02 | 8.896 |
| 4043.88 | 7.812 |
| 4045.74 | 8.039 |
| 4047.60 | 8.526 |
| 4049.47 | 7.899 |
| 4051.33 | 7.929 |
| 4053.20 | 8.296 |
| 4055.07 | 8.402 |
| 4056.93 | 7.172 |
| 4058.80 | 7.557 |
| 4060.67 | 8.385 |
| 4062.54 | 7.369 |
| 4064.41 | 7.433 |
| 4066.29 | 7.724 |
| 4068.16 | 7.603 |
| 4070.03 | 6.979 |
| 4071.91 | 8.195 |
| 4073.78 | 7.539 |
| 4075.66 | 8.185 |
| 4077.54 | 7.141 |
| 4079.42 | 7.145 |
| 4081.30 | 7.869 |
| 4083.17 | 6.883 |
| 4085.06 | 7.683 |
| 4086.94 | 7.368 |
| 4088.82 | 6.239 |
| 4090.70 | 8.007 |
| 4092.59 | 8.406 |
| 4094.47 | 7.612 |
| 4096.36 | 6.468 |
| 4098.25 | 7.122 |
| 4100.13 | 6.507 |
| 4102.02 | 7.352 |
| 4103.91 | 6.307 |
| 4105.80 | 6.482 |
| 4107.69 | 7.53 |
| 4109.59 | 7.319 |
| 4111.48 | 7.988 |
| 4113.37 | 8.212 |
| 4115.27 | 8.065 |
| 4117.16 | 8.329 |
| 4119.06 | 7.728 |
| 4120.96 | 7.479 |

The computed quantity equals 1.28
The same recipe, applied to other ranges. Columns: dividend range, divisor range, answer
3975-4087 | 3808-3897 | 1.33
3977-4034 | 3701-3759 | 1.38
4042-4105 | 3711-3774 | 1.41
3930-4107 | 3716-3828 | 1.30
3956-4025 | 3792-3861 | 1.31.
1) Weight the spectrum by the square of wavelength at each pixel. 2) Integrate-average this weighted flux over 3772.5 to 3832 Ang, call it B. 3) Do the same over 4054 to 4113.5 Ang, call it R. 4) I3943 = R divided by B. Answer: 1.4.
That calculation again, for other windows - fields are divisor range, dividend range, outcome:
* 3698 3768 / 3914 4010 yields 1.19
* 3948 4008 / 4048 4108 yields 1.15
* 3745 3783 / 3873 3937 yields 1.16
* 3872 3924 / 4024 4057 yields 1.31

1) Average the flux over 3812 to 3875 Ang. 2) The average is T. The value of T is 6.46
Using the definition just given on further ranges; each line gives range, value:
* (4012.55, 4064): 8.02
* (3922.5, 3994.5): 6.29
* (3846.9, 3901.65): 6.74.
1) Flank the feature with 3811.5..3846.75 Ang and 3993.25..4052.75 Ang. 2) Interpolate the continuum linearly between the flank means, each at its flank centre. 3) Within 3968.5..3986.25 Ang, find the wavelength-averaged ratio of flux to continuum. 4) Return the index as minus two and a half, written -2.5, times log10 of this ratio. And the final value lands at 0.23 mag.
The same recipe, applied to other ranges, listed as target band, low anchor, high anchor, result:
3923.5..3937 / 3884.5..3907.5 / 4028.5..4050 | 0.20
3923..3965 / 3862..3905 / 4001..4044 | 0.18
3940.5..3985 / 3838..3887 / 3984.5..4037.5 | 0.19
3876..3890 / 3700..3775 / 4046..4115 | 0.11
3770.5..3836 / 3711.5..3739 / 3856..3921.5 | 0.18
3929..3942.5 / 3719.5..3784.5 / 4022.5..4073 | 0.38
